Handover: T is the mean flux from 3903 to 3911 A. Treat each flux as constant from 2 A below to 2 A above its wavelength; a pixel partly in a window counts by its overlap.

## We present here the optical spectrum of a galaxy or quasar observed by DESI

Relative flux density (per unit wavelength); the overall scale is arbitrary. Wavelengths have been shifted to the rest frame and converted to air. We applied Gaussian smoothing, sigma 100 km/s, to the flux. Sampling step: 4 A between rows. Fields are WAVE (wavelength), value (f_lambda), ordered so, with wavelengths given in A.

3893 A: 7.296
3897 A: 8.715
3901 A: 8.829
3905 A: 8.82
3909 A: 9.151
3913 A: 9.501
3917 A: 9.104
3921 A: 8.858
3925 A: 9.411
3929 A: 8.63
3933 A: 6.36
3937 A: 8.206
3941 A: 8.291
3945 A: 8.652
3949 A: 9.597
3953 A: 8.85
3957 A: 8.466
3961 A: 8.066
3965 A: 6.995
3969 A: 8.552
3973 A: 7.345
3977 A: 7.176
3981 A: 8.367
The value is 8.99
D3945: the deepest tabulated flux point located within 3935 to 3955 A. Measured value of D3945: 8.206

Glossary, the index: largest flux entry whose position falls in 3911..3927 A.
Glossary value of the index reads 9.501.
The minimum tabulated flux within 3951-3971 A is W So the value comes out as 6.995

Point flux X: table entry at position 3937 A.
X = 8.206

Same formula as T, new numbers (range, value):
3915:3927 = 9.12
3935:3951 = 8.69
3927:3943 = 7.87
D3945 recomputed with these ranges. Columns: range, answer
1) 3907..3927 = 8.858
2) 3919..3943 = 6.36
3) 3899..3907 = 8.82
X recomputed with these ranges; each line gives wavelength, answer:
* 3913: 9.501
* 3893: 7.296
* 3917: 9.104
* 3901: 8.829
